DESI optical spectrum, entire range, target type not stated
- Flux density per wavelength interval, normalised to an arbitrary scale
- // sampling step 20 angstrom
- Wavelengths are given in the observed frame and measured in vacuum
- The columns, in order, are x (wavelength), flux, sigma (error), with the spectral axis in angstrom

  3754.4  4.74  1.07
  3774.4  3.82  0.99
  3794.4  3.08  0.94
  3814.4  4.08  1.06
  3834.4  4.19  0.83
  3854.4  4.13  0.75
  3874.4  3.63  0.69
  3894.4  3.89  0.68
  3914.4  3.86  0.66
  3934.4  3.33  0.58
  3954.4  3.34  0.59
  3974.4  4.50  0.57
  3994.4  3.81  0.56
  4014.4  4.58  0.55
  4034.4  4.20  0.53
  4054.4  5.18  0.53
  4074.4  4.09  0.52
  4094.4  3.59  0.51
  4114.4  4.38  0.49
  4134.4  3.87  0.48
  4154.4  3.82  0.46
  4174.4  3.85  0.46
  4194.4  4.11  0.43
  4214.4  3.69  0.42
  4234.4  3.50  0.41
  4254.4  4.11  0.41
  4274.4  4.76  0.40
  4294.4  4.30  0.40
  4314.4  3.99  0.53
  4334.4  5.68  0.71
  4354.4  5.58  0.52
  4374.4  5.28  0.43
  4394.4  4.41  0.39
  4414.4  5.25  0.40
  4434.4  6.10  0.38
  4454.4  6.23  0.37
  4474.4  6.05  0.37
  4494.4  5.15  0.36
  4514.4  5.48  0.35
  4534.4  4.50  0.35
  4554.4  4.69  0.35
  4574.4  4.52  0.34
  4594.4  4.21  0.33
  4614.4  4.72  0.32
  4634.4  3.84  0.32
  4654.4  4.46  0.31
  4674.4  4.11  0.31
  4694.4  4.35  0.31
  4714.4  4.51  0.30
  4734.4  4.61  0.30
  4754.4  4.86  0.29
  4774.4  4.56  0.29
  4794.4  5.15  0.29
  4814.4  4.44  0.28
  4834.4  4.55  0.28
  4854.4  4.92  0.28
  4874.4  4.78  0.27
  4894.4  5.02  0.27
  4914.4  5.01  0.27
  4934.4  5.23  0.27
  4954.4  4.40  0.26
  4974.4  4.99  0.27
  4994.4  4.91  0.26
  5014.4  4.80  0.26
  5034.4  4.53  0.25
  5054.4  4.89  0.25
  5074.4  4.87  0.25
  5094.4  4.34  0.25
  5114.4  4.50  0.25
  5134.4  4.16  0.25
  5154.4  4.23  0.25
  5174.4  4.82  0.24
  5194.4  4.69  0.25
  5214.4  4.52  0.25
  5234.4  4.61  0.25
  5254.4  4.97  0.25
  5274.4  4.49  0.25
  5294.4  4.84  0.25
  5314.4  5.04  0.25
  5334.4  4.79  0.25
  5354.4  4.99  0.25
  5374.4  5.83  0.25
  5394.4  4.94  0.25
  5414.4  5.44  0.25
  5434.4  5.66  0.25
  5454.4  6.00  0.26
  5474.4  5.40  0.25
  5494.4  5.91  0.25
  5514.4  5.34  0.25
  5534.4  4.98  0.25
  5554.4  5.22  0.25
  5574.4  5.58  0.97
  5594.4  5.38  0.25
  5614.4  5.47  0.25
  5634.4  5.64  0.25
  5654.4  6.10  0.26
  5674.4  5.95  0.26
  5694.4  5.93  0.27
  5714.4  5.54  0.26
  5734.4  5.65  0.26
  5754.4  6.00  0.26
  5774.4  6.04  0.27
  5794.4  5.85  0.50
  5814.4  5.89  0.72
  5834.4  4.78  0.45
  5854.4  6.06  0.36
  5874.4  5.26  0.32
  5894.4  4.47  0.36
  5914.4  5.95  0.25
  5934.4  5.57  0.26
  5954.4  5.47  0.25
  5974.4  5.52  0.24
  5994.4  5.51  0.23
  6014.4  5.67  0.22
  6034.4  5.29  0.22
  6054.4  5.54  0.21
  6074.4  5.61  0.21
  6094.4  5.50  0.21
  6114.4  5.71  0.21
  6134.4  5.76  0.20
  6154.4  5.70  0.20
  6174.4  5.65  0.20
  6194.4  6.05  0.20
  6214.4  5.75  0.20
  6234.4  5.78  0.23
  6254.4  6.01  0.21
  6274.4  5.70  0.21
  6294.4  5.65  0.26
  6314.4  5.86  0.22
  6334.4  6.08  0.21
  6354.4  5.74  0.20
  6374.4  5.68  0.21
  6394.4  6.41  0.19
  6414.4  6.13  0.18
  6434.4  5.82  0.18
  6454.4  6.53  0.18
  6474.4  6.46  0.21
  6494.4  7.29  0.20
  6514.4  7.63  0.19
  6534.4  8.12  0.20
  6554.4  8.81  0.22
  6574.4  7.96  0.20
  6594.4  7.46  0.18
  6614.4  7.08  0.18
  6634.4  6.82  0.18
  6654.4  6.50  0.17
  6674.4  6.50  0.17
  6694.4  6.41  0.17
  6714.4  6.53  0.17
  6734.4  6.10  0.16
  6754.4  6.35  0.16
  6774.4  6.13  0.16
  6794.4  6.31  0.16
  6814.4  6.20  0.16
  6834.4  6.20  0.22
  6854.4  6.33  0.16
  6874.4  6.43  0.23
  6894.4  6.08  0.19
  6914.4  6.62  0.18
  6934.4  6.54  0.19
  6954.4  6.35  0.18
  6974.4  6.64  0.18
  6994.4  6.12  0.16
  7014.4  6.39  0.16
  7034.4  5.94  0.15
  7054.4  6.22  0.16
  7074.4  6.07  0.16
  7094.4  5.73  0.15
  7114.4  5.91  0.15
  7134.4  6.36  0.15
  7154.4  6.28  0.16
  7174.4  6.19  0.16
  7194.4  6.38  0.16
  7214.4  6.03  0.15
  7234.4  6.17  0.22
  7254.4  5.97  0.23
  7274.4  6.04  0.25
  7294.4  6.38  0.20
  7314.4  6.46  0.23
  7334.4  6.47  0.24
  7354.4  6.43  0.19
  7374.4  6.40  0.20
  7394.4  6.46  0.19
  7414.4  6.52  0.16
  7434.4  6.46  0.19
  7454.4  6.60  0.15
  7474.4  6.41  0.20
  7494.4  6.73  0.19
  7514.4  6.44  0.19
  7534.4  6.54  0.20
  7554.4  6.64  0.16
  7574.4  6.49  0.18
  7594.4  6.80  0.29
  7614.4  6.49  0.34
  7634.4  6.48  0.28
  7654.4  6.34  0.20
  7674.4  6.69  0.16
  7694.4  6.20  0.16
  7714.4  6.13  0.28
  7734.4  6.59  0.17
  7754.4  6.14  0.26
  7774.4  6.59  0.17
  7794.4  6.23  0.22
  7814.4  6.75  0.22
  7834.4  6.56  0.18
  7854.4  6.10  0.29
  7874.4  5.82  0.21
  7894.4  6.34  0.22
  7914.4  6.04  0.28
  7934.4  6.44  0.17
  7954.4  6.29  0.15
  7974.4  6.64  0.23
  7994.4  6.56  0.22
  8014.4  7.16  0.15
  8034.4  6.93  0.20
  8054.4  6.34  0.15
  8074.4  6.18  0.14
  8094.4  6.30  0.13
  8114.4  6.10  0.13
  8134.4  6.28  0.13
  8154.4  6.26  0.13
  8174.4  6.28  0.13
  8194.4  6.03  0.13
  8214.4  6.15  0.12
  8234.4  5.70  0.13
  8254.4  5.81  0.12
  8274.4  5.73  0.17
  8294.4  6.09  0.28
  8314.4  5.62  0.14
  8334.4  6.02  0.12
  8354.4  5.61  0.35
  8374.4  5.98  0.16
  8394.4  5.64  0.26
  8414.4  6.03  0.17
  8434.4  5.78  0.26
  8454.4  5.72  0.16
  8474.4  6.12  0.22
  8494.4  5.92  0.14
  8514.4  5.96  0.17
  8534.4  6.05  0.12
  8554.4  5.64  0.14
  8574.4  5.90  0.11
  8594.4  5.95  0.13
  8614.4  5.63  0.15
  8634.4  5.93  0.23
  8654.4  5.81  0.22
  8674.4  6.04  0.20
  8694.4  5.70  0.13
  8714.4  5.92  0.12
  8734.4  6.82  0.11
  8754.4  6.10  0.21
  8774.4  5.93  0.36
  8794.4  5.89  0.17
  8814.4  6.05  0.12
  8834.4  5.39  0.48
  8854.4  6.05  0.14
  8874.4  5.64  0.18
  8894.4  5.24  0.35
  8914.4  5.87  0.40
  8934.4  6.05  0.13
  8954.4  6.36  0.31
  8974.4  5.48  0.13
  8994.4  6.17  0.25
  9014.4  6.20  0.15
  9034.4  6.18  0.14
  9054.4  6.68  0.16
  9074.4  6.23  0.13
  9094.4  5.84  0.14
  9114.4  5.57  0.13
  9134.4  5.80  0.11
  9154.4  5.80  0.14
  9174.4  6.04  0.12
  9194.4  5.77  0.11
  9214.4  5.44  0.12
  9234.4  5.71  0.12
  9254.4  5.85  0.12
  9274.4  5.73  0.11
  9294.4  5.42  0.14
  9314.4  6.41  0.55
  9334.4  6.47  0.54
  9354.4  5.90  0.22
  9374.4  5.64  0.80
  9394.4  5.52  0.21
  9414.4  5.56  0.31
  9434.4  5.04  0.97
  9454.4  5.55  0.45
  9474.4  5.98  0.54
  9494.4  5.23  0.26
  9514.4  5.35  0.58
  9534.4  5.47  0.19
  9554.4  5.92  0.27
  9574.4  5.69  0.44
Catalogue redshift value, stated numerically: 1.342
